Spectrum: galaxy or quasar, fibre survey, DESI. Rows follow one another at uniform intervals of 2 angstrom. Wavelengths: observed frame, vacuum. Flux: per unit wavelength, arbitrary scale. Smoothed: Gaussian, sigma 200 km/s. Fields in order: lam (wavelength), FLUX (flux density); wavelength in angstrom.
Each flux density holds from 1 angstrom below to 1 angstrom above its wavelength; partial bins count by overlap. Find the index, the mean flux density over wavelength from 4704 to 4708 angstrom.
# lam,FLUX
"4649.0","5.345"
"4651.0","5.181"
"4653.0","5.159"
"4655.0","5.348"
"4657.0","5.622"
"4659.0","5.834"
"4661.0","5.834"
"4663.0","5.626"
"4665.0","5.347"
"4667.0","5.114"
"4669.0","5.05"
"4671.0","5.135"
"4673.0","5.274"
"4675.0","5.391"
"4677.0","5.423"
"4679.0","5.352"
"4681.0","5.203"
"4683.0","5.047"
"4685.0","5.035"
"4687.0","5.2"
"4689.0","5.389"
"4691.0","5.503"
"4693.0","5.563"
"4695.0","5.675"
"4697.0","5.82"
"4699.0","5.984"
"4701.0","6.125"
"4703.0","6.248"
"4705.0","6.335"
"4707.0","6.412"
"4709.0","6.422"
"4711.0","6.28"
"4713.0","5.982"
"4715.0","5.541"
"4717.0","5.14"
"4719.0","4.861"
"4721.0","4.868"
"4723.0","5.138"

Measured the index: 6.37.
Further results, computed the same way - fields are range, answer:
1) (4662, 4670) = 5.28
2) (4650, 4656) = 5.23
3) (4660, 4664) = 5.73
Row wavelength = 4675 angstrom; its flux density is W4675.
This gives 5.391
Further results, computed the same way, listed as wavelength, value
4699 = 5.984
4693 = 5.563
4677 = 5.423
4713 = 5.982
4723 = 5.138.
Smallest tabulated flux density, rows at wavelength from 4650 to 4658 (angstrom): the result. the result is 5.159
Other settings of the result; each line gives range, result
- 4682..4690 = 5.035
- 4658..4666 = 5.347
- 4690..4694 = 5.503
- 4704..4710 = 6.335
